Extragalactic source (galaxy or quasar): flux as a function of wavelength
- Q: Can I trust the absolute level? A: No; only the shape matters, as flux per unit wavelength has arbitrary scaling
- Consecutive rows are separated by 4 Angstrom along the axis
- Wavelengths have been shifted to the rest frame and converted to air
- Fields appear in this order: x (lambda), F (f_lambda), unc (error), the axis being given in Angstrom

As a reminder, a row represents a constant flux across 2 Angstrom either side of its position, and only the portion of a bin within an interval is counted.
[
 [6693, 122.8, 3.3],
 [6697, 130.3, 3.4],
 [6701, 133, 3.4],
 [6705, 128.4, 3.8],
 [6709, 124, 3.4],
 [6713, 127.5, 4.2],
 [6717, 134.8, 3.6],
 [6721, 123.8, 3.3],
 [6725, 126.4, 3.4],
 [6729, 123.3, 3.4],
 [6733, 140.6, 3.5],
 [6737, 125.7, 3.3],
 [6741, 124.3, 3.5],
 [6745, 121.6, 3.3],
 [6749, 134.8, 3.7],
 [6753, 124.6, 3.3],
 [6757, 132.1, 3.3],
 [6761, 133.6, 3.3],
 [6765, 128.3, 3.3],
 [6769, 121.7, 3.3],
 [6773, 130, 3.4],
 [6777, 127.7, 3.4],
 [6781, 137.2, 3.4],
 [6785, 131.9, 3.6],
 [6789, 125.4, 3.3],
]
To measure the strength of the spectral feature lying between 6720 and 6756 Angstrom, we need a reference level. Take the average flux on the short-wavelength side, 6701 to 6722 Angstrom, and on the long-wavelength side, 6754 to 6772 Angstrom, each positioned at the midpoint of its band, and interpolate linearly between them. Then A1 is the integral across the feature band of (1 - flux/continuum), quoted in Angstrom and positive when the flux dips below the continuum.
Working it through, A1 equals 0.3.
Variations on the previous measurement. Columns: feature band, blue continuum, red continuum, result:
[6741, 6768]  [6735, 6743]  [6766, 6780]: -0.5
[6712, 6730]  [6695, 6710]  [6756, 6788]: 0.3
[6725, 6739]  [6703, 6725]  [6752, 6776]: -0.2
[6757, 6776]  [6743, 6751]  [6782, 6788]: 0.2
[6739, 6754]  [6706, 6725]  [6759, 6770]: 0.2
